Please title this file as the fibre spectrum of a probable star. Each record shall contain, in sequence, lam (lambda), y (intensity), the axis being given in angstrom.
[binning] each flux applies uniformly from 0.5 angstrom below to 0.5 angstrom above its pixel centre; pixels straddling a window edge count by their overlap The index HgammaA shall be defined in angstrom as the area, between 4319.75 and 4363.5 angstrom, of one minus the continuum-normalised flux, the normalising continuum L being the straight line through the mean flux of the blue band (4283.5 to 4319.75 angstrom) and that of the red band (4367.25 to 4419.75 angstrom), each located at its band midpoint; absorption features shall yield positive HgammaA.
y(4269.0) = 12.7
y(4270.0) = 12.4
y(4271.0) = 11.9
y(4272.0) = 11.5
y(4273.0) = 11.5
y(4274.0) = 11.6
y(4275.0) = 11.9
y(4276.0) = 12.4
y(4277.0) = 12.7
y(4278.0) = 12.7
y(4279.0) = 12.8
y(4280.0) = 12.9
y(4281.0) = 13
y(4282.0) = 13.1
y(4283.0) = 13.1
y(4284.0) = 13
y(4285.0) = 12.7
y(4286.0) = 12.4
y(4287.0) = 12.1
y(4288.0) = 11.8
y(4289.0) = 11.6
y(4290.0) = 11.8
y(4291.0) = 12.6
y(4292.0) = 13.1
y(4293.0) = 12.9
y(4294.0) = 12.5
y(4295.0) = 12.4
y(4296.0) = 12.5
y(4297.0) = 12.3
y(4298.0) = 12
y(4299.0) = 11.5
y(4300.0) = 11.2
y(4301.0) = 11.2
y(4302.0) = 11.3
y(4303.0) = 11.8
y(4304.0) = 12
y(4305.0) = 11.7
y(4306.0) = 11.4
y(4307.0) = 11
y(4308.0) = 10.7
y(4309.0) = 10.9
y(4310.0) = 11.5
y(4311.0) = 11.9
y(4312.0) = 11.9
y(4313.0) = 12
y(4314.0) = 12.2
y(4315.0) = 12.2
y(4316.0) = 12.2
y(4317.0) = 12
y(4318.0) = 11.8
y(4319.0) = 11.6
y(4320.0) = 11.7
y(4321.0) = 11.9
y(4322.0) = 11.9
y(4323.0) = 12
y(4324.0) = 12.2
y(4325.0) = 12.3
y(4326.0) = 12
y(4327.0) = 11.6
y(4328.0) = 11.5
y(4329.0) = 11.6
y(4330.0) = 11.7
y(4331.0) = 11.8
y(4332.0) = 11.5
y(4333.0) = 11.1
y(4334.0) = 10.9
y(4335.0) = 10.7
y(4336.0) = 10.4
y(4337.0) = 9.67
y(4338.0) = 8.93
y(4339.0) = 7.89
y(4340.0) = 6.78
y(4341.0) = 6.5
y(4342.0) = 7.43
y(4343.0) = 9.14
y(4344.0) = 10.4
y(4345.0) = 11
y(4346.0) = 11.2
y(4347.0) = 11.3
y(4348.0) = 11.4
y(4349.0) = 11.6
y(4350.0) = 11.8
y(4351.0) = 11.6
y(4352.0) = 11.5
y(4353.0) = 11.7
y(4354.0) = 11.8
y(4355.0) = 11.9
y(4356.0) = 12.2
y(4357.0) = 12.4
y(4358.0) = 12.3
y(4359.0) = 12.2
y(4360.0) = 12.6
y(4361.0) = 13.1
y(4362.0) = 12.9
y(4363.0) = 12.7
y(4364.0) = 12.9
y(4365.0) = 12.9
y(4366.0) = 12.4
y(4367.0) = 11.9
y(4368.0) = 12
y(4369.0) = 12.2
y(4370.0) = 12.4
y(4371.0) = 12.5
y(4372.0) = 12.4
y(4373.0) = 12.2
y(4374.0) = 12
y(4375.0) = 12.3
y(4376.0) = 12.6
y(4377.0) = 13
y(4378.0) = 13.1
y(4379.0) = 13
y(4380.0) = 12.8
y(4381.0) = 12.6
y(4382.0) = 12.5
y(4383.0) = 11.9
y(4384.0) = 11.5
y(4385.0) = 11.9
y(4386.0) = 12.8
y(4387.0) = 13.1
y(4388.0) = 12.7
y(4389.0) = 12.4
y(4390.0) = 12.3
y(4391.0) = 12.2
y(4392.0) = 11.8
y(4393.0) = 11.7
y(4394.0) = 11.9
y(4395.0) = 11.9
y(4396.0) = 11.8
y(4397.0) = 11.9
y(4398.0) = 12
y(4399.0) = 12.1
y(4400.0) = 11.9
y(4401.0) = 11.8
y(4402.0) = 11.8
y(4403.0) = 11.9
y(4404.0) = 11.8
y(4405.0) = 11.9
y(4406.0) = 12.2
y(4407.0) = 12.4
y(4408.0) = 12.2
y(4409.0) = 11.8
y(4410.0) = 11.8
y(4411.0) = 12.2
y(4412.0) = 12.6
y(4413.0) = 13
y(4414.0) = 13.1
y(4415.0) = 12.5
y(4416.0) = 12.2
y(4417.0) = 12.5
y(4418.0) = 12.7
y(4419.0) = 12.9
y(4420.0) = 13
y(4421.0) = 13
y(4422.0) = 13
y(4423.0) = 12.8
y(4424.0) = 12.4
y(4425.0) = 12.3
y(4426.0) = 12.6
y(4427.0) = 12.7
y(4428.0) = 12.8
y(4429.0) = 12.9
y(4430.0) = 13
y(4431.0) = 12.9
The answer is 3.4 angstrom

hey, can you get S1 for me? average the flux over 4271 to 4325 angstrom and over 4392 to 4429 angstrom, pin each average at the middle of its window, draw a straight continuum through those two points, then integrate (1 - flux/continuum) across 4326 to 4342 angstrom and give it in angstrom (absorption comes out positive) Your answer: 2.6 angstrom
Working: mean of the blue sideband 12.1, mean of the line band 10.1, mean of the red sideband 12.3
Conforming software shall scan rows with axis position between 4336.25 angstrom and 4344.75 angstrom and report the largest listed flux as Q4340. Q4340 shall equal 10.4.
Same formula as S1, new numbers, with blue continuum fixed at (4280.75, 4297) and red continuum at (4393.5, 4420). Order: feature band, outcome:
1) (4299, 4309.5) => 0.97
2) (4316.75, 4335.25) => 1.10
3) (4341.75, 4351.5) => 1.26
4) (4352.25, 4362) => 0.06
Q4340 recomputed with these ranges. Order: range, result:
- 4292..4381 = 13.1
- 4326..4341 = 12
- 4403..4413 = 13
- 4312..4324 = 12.2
